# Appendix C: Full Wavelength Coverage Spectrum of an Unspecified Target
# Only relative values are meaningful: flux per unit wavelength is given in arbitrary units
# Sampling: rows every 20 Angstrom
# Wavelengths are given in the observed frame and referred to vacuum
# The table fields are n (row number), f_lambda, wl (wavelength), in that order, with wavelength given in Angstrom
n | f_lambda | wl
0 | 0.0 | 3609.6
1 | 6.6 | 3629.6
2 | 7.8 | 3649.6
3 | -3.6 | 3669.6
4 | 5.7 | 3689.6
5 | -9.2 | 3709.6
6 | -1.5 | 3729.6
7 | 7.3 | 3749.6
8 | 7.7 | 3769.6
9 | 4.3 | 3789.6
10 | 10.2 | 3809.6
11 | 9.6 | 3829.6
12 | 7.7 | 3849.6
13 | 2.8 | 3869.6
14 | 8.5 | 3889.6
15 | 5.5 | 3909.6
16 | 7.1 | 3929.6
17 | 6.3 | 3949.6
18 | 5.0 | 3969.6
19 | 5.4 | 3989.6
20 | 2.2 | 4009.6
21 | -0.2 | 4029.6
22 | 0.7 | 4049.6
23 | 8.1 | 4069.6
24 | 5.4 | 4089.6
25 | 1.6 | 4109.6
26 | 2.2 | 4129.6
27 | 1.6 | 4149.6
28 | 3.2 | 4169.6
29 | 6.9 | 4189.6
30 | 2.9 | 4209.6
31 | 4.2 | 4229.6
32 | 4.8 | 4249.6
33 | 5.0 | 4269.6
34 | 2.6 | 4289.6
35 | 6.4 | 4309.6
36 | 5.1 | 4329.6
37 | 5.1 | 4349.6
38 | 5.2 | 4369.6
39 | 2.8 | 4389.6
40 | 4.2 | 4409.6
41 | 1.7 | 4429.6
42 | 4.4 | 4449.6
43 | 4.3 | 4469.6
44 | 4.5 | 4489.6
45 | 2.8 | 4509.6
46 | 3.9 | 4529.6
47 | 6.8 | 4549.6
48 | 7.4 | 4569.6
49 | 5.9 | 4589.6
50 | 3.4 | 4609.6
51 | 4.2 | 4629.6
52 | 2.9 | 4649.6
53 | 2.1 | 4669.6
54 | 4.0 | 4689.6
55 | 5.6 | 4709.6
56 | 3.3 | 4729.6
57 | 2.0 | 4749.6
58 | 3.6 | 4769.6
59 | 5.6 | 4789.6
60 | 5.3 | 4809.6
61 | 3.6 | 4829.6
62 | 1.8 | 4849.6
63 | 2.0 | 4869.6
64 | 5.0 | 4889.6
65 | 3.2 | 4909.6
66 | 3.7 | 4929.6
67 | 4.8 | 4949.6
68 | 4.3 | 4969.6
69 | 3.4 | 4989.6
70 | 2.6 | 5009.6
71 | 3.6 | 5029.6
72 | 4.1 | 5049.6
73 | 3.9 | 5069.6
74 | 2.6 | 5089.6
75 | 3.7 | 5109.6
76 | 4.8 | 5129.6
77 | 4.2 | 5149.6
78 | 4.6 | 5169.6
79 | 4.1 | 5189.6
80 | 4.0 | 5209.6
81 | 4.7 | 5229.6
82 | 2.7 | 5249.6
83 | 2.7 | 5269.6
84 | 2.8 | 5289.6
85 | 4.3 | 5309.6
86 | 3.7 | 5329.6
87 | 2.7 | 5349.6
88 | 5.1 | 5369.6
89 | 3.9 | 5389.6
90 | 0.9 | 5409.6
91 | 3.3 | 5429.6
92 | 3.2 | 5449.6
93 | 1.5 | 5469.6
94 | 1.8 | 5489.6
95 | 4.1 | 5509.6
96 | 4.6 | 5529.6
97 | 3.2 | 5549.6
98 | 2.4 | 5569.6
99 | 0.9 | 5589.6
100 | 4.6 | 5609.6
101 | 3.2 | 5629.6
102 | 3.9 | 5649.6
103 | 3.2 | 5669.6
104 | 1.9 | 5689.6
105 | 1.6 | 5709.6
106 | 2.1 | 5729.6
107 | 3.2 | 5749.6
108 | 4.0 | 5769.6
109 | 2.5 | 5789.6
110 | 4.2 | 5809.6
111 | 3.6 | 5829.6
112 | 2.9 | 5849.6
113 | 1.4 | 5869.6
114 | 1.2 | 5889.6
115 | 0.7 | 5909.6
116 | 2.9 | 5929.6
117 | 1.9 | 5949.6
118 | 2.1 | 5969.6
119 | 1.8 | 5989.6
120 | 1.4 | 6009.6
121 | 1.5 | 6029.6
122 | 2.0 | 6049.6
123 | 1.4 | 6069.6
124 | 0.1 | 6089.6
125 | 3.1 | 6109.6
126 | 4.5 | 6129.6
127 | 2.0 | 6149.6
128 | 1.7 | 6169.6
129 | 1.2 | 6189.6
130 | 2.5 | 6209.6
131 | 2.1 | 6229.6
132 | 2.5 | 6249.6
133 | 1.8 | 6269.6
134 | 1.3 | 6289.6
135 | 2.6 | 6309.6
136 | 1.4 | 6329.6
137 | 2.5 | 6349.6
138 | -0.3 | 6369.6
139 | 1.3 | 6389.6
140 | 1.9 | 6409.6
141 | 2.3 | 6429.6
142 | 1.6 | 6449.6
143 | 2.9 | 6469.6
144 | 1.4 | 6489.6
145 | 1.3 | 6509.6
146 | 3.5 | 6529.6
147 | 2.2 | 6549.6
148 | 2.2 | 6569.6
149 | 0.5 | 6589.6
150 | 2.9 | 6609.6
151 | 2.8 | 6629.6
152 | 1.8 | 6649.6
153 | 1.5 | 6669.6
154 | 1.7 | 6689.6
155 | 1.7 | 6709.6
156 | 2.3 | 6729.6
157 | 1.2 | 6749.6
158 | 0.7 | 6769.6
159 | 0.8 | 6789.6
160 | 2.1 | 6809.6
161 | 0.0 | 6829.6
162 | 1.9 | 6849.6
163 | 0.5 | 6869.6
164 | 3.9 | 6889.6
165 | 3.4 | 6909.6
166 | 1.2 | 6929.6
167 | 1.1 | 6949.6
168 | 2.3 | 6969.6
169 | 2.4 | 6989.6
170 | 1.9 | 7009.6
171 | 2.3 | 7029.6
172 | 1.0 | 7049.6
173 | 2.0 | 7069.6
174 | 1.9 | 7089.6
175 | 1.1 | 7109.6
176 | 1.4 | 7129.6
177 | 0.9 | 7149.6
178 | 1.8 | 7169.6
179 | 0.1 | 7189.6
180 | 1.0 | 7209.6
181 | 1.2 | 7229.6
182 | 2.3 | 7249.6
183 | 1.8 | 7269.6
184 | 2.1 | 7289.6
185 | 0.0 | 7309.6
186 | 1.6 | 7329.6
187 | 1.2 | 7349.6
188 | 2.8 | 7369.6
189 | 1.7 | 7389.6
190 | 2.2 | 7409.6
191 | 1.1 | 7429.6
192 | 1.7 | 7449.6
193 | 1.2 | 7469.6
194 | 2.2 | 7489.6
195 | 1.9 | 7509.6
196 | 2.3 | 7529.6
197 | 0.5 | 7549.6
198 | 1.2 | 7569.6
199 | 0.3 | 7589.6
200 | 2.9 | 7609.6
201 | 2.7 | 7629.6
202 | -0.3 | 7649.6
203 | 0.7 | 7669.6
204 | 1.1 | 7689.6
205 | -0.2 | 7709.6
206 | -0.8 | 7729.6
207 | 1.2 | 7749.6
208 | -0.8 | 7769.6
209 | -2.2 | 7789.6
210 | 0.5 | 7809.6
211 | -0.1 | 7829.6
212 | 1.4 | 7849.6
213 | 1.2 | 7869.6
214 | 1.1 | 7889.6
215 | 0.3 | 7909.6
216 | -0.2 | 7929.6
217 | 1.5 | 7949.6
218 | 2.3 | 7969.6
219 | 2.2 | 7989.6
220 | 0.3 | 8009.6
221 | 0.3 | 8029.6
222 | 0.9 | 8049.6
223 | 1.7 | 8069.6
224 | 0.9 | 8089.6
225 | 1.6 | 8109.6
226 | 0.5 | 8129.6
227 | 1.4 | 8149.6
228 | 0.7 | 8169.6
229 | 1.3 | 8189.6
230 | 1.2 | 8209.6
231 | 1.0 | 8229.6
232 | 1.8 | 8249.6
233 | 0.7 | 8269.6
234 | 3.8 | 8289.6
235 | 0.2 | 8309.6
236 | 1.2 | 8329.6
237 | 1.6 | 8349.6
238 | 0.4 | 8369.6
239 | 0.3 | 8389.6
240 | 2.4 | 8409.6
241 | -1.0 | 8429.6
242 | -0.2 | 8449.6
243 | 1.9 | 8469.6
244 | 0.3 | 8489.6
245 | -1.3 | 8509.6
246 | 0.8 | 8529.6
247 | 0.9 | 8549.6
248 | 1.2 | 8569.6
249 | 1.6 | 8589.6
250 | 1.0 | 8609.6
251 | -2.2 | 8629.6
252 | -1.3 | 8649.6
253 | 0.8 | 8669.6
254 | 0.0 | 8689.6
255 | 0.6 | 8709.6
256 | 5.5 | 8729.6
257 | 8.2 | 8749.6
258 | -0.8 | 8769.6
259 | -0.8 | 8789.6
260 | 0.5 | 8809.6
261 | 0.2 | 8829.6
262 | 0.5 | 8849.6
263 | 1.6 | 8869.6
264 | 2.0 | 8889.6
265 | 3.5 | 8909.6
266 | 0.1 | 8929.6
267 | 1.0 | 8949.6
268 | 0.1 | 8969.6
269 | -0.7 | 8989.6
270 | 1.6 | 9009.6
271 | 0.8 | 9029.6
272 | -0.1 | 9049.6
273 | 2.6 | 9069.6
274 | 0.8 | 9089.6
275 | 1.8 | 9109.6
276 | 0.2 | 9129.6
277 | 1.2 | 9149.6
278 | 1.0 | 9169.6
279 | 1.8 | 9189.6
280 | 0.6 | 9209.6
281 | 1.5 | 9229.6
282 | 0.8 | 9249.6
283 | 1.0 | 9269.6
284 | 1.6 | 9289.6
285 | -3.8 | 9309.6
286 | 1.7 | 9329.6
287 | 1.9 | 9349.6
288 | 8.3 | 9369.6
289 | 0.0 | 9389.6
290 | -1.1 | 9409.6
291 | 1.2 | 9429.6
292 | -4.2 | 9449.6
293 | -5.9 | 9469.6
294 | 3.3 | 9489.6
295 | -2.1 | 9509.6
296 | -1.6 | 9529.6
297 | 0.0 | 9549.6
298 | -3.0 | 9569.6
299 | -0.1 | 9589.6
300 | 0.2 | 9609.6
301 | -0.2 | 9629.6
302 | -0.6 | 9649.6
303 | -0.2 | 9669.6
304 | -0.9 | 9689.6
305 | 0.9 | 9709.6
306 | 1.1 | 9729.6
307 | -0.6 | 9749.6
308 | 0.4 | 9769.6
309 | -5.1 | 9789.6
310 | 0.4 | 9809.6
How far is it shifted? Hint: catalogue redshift 1.34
